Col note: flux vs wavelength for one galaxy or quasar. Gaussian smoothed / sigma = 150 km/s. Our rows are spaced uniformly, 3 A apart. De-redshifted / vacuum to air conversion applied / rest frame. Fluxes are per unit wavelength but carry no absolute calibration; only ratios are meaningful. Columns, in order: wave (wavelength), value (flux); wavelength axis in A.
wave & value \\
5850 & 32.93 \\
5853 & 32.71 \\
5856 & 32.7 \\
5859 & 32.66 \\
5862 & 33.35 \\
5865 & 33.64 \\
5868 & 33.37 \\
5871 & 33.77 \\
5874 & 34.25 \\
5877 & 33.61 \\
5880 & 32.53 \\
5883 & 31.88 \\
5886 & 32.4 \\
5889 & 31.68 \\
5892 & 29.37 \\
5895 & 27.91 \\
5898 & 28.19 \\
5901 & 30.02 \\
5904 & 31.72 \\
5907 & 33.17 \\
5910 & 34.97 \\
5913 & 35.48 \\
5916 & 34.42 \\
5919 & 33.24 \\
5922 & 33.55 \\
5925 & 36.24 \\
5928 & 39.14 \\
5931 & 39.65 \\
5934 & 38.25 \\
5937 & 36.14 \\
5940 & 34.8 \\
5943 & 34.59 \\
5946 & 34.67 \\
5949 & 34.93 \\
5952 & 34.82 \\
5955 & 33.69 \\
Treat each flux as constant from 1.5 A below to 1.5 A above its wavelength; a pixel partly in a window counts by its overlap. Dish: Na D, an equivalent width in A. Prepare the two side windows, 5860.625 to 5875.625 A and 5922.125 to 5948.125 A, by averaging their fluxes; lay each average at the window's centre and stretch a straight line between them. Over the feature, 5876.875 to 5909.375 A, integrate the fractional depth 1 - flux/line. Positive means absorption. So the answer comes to 3.4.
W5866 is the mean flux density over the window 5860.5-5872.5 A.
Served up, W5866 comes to 33.5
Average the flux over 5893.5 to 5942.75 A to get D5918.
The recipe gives 34.2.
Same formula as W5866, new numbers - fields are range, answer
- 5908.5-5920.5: 34.5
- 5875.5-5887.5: 32.6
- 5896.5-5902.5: 29.1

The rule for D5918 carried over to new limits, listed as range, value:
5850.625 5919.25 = 32.5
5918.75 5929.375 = 35.8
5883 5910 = 30.9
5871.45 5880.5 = 33.6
